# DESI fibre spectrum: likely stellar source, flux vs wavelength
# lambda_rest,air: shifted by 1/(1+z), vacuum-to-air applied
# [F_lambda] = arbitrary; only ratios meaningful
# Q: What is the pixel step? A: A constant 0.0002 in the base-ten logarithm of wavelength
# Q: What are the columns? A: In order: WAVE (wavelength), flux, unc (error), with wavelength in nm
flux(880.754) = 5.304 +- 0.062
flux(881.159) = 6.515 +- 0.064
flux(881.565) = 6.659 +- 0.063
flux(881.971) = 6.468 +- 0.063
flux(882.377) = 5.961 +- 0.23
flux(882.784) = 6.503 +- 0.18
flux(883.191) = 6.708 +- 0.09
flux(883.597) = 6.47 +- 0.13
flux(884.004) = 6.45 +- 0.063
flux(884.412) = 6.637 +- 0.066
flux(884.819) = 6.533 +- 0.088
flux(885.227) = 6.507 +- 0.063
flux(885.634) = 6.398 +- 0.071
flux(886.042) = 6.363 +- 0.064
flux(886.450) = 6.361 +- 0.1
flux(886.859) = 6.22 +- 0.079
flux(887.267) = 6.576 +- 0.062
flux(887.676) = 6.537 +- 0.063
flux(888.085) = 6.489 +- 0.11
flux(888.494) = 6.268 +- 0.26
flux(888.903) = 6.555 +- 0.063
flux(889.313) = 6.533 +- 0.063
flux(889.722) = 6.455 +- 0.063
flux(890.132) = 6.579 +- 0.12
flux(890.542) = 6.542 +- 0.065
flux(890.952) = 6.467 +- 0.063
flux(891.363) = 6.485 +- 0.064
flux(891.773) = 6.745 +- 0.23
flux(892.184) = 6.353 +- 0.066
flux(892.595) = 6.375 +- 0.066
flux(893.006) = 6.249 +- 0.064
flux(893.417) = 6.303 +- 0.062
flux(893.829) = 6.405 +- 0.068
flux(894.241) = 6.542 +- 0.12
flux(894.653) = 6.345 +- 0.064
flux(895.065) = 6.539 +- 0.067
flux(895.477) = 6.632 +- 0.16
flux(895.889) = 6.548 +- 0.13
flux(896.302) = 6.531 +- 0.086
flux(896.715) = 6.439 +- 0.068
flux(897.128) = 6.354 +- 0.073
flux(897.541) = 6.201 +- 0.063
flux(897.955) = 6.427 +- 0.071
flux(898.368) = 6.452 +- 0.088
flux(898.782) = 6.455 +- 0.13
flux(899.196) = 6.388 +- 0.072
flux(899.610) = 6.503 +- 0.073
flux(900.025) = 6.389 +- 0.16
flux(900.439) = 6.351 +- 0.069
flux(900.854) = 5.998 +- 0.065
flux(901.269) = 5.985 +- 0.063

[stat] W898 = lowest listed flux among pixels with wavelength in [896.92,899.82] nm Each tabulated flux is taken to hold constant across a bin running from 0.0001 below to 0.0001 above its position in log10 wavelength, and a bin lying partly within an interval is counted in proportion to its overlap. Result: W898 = 6.201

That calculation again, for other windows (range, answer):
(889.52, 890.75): 6.455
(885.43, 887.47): 6.22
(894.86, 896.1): 6.539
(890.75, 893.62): 6.249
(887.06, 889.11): 6.268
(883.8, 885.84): 6.398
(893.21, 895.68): 6.303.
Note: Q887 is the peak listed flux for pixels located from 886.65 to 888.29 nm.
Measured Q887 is 6.576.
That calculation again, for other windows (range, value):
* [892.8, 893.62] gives 6.303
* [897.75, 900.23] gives 6.503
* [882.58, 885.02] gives 6.708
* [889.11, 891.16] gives 6.579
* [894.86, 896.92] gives 6.632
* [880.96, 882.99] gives 6.659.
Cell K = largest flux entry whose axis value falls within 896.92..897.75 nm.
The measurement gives 6.354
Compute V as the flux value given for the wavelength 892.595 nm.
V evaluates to 6.375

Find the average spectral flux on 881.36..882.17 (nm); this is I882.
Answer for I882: 6.56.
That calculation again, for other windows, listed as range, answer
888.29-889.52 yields 6.45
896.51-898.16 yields 6.35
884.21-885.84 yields 6.52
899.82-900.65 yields 6.37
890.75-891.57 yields 6.48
